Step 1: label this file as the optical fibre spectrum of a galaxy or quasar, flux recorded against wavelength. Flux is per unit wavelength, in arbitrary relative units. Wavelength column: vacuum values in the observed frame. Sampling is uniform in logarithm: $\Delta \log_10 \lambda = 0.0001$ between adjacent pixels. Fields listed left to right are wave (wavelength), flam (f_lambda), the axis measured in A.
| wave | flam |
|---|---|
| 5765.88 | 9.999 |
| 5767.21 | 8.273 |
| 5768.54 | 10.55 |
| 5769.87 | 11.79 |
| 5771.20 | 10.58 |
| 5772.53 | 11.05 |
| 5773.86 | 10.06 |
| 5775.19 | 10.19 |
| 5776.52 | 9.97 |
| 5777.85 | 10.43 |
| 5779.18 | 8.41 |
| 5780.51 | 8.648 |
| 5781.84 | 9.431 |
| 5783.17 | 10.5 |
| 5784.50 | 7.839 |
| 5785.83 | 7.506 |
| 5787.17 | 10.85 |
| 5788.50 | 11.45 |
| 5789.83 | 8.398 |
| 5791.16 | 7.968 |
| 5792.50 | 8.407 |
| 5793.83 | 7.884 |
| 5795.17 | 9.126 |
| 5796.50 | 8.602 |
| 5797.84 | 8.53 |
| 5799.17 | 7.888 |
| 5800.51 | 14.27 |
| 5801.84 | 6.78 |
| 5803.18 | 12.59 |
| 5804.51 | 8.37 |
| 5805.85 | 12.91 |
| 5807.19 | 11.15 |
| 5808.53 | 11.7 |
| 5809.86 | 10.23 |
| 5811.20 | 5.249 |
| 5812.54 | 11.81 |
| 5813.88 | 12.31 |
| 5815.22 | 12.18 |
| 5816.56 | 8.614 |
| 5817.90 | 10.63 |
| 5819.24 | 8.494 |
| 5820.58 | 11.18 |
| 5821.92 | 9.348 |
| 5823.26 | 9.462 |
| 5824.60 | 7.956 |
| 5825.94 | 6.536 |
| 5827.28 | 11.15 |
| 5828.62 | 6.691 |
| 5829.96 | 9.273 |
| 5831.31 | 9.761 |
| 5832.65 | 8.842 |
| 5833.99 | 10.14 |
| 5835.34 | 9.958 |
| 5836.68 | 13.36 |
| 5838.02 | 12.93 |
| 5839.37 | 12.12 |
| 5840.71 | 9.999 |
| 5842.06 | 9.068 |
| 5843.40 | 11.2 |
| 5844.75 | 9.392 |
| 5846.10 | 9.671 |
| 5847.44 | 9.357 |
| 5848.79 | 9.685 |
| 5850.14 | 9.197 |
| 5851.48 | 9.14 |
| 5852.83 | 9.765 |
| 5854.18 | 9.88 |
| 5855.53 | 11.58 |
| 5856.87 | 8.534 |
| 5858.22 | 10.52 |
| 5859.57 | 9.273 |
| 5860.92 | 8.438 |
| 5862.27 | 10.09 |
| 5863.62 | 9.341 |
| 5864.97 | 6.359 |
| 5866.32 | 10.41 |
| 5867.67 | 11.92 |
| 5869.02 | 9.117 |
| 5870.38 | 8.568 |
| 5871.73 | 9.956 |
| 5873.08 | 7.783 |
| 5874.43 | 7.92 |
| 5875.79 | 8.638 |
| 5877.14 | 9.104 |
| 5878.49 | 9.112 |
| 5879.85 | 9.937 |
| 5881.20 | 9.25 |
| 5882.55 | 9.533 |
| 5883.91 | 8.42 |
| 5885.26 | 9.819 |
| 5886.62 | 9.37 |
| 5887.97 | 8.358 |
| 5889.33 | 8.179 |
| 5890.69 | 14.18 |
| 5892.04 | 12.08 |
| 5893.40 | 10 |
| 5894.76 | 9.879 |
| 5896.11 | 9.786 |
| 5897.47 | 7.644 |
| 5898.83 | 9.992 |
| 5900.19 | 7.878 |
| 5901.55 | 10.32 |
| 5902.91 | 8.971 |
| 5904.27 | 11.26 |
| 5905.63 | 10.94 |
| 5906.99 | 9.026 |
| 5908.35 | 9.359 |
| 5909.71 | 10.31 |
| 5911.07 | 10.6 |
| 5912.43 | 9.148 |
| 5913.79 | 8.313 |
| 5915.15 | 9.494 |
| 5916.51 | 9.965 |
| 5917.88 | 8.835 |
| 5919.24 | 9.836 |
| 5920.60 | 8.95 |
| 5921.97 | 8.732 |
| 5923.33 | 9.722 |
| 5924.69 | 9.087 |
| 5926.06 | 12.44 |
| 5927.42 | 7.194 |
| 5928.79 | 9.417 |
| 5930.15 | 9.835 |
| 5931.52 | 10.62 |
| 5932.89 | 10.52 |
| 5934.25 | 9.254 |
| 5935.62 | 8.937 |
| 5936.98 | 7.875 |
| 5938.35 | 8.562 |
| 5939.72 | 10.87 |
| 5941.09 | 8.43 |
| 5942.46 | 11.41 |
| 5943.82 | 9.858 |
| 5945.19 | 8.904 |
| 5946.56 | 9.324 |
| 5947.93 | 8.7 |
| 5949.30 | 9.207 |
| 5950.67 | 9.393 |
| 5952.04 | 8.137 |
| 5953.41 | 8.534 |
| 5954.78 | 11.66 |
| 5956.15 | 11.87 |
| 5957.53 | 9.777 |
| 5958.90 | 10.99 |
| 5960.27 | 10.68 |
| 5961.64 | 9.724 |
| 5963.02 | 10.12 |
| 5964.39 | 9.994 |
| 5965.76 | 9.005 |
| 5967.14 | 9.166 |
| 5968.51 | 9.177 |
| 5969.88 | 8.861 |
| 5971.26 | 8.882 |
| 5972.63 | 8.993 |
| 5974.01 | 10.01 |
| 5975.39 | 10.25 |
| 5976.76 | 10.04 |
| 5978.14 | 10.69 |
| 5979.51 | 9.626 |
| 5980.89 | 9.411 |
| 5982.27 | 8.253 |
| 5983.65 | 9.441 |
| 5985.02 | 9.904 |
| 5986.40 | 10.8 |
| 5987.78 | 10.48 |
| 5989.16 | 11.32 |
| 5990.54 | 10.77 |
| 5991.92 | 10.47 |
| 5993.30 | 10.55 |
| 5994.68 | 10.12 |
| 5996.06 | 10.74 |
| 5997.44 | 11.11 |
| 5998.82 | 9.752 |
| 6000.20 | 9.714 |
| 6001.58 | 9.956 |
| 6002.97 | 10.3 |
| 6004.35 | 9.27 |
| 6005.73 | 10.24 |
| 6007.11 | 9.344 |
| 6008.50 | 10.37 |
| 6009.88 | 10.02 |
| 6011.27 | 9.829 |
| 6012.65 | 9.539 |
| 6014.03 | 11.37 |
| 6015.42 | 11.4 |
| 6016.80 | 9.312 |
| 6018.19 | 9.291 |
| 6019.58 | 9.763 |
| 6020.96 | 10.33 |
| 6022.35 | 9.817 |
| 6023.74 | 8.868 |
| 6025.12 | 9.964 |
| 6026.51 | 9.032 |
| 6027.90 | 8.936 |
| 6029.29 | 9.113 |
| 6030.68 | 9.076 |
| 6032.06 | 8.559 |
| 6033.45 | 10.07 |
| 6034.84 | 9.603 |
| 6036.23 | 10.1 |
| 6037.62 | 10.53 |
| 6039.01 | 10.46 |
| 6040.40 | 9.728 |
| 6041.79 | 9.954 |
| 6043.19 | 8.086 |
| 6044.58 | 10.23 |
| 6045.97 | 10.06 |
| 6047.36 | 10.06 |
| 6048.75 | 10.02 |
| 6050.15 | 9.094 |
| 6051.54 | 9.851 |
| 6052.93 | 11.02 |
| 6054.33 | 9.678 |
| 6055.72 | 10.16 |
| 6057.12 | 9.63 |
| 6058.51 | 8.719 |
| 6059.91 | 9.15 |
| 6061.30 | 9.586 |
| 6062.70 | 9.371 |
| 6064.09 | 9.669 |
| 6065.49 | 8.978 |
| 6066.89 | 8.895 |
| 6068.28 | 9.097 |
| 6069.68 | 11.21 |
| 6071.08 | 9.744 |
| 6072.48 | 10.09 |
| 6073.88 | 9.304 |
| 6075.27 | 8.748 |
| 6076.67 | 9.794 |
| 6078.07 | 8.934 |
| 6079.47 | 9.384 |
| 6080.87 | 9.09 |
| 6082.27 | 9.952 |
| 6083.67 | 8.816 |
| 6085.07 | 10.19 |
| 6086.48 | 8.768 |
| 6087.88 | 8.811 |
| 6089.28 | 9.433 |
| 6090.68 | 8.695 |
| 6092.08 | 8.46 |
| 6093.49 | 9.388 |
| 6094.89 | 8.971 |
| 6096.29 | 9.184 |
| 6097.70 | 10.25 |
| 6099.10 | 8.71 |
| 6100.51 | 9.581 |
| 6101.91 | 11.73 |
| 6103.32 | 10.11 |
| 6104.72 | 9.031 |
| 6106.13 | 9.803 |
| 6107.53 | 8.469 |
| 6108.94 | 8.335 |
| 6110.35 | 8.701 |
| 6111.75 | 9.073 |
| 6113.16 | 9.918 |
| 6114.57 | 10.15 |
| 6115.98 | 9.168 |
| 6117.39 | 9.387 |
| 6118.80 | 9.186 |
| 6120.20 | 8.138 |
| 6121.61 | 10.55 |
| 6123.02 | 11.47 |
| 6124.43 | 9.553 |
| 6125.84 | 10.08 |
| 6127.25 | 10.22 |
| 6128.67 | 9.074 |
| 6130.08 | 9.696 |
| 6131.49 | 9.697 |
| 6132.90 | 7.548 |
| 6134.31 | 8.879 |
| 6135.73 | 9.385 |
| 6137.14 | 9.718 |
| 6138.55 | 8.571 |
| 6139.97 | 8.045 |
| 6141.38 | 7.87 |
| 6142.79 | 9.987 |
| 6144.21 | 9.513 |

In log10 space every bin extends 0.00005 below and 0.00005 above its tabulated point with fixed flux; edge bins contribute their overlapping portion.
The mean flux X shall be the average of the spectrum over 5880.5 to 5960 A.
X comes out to 9.64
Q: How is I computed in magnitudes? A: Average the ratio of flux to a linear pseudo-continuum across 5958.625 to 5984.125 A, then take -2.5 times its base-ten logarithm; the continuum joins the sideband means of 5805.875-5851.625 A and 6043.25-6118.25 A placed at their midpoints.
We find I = 0.01 mag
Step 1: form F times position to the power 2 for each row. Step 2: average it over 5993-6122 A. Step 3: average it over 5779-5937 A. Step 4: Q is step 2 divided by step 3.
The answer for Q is 1.1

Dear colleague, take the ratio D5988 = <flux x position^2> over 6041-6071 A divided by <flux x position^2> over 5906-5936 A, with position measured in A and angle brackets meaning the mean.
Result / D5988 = 1.1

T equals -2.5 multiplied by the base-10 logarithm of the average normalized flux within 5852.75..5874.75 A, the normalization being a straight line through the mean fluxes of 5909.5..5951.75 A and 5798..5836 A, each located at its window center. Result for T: 0.03 mag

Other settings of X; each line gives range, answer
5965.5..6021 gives 9.95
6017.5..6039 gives 9.57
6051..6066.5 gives 9.6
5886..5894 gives 10.4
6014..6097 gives 9.54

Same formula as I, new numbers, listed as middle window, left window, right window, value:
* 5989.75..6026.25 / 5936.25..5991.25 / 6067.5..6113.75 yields -0.05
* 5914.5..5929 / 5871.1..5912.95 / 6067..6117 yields 0.01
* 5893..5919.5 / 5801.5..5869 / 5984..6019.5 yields 0.05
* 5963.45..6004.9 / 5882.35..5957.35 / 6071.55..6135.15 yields -0.04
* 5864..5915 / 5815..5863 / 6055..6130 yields 0.03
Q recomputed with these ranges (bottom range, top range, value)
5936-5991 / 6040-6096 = 1.01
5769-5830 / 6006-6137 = 1.08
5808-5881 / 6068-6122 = 1.06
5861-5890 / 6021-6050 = 1.12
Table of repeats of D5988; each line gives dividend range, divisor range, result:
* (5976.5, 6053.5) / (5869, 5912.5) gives 1.08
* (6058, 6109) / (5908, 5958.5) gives 1.03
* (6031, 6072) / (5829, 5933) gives 1.06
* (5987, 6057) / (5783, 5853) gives 1.09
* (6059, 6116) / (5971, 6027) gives 0.97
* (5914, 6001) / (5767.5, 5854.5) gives 1.04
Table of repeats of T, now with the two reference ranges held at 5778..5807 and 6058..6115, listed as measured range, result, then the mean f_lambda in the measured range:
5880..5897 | -0.06 mag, 9.88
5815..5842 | -0.05 mag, 9.88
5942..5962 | -0.05 mag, 9.87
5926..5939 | 0.01 mag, 9.33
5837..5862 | -0.07 mag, 10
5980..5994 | -0.08 mag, 10.1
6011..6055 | -0.04 mag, 9.77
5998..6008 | -0.05 mag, 9.82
